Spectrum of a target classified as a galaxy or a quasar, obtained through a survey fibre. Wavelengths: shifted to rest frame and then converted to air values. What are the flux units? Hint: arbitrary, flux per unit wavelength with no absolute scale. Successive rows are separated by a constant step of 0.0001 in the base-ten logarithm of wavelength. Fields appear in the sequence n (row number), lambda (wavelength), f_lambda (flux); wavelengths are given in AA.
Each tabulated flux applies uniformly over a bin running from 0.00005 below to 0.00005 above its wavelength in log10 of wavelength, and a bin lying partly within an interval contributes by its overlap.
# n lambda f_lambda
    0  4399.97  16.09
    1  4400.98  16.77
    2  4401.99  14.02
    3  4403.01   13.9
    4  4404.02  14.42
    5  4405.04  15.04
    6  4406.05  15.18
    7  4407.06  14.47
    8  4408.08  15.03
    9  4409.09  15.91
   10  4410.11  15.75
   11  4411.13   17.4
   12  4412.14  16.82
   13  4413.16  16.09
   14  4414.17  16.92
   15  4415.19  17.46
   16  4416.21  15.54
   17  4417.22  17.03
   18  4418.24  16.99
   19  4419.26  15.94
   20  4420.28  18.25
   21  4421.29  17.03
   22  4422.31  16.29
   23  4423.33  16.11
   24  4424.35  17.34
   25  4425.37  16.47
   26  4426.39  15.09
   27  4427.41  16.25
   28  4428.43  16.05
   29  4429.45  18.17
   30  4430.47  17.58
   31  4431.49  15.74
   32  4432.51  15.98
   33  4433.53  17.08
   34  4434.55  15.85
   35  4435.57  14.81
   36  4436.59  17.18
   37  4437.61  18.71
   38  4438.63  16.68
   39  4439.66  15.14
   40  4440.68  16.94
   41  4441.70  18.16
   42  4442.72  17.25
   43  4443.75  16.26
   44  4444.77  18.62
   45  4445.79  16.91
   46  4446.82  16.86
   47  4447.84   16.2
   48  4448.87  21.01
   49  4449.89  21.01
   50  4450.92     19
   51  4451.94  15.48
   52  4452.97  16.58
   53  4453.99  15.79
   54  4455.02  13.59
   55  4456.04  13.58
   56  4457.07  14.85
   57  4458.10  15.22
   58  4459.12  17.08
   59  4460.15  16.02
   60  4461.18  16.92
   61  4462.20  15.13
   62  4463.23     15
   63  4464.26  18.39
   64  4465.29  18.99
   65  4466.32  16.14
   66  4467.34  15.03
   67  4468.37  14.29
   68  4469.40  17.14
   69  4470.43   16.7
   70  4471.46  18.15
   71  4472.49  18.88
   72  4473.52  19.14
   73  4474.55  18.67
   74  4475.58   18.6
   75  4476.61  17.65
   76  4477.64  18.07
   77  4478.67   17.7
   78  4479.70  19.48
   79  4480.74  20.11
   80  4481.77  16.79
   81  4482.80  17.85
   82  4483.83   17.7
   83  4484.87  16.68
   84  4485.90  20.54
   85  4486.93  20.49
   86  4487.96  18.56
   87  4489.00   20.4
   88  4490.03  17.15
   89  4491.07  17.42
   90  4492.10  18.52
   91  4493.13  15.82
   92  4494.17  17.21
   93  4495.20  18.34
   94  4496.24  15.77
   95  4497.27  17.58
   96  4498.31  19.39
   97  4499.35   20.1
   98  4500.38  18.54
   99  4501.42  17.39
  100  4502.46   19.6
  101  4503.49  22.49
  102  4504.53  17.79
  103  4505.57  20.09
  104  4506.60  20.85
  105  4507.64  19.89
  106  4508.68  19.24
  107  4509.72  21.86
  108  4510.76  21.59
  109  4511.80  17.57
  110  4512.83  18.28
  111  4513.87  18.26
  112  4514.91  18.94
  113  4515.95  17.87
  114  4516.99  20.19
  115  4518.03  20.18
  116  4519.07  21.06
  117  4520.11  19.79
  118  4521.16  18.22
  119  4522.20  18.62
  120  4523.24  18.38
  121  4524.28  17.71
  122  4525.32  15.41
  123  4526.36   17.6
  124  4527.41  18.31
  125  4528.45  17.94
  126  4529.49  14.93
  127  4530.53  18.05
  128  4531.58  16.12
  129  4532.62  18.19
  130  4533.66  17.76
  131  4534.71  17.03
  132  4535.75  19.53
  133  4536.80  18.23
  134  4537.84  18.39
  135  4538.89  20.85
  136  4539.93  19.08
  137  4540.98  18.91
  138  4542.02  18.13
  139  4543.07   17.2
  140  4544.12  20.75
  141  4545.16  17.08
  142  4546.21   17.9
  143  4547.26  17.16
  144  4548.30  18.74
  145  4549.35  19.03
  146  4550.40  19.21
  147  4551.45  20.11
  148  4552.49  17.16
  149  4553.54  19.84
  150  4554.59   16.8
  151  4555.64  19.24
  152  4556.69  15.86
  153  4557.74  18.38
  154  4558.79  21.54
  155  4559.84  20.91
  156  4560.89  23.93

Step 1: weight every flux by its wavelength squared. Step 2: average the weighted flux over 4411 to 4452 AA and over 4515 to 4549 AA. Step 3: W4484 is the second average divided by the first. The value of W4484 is 1.13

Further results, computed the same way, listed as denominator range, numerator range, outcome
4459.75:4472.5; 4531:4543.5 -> 1.14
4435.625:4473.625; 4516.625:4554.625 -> 1.13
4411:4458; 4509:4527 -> 1.17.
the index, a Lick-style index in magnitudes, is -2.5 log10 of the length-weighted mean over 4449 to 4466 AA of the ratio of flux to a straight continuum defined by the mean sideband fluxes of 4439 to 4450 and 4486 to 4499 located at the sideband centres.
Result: 0.075 mag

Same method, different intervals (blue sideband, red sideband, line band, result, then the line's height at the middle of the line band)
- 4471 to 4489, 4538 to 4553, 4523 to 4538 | 0.07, 18.6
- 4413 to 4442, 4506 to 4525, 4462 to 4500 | 0.03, 18.3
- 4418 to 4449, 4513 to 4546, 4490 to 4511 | -0.06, 17.9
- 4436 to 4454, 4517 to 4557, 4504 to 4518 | -0.08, 18.1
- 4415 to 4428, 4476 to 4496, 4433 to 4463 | 0.04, 17.2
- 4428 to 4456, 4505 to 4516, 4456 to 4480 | 0.06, 17.9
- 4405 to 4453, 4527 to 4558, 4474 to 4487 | -0.06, 17.4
